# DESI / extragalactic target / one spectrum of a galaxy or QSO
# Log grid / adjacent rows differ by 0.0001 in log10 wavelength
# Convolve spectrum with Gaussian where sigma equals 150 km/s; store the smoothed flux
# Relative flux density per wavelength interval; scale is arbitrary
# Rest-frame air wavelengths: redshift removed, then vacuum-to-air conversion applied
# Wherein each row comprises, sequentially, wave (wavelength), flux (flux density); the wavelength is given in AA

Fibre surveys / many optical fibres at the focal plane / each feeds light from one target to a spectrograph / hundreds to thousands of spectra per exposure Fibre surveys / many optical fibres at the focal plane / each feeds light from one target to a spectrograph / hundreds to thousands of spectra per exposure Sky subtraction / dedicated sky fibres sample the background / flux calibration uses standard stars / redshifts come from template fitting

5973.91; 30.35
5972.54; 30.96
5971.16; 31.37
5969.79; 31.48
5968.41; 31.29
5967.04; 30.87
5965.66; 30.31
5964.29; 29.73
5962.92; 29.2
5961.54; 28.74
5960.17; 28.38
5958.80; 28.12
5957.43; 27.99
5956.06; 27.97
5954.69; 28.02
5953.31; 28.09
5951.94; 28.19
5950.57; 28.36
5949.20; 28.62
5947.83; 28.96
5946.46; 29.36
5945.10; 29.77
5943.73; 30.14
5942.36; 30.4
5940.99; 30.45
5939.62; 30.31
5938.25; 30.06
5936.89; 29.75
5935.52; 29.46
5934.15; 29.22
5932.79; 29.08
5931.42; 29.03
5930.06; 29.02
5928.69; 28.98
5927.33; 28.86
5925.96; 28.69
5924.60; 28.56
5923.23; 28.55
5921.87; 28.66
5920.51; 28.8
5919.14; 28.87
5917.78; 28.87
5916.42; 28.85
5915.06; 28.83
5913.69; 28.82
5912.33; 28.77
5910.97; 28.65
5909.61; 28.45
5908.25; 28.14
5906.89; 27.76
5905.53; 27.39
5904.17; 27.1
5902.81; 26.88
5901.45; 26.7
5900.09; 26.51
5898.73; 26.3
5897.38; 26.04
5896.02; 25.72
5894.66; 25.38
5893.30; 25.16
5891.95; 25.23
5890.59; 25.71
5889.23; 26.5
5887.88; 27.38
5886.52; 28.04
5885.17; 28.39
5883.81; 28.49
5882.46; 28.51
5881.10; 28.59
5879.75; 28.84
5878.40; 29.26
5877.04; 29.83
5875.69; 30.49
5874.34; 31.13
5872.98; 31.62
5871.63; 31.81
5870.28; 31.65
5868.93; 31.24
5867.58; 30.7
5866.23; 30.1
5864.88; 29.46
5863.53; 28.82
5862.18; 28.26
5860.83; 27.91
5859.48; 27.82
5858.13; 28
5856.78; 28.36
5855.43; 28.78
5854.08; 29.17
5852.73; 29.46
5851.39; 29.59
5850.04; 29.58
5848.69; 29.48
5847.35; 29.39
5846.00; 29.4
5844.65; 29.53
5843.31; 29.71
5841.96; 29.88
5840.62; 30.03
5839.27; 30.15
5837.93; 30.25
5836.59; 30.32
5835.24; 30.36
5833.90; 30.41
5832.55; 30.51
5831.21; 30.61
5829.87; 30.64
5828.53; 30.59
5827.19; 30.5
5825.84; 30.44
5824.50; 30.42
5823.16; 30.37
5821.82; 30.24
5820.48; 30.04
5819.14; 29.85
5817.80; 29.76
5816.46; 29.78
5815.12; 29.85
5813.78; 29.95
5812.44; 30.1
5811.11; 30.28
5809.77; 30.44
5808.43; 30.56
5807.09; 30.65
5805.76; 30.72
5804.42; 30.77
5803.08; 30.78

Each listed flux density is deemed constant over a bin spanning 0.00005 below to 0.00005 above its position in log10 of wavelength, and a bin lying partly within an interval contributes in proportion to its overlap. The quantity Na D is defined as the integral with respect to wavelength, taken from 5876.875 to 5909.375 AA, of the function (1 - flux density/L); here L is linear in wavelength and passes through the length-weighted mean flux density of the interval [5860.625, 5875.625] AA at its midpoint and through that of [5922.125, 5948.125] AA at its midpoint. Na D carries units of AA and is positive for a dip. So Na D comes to 3.0 AA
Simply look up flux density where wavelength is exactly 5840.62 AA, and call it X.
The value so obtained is 30.03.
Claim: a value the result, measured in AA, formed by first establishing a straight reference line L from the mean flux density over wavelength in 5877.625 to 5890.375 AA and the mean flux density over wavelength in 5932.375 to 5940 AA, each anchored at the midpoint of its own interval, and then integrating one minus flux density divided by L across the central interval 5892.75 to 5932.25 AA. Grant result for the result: 1.5 AA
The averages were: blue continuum 28.1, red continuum 29.7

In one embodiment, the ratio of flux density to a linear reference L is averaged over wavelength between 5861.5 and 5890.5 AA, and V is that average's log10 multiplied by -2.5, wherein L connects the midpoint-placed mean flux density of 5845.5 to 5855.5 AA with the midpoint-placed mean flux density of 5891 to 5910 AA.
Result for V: -0.05 mag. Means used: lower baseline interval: 29.4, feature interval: 29.4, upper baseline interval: 26.6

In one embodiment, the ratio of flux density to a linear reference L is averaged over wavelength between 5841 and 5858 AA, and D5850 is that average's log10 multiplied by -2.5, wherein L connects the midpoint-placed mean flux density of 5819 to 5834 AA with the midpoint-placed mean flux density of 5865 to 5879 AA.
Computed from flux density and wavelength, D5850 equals 0.05 mag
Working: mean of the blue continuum 30.4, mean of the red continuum 30.7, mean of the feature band 29.3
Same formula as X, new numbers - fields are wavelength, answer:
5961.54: 28.74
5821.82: 30.24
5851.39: 29.59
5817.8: 29.76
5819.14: 29.85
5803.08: 30.78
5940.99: 30.45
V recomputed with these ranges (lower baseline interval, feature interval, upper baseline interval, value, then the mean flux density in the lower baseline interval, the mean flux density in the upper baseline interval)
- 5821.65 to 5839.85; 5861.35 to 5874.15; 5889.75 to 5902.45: -0.096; 30.4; 25.9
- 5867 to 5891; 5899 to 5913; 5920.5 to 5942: 0.066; 29.4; 29.3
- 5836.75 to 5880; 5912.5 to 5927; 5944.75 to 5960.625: 0.006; 29.7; 28.5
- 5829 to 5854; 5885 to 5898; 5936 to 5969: 0.131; 30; 29.3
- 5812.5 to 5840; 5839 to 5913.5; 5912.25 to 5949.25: 0.045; 30.2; 29.2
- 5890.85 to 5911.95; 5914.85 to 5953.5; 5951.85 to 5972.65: -0.037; 26.8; 29.4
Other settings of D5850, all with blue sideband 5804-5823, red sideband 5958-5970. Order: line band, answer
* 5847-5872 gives 0.02 mag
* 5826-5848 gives 0.00 mag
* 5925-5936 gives 0.03 mag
